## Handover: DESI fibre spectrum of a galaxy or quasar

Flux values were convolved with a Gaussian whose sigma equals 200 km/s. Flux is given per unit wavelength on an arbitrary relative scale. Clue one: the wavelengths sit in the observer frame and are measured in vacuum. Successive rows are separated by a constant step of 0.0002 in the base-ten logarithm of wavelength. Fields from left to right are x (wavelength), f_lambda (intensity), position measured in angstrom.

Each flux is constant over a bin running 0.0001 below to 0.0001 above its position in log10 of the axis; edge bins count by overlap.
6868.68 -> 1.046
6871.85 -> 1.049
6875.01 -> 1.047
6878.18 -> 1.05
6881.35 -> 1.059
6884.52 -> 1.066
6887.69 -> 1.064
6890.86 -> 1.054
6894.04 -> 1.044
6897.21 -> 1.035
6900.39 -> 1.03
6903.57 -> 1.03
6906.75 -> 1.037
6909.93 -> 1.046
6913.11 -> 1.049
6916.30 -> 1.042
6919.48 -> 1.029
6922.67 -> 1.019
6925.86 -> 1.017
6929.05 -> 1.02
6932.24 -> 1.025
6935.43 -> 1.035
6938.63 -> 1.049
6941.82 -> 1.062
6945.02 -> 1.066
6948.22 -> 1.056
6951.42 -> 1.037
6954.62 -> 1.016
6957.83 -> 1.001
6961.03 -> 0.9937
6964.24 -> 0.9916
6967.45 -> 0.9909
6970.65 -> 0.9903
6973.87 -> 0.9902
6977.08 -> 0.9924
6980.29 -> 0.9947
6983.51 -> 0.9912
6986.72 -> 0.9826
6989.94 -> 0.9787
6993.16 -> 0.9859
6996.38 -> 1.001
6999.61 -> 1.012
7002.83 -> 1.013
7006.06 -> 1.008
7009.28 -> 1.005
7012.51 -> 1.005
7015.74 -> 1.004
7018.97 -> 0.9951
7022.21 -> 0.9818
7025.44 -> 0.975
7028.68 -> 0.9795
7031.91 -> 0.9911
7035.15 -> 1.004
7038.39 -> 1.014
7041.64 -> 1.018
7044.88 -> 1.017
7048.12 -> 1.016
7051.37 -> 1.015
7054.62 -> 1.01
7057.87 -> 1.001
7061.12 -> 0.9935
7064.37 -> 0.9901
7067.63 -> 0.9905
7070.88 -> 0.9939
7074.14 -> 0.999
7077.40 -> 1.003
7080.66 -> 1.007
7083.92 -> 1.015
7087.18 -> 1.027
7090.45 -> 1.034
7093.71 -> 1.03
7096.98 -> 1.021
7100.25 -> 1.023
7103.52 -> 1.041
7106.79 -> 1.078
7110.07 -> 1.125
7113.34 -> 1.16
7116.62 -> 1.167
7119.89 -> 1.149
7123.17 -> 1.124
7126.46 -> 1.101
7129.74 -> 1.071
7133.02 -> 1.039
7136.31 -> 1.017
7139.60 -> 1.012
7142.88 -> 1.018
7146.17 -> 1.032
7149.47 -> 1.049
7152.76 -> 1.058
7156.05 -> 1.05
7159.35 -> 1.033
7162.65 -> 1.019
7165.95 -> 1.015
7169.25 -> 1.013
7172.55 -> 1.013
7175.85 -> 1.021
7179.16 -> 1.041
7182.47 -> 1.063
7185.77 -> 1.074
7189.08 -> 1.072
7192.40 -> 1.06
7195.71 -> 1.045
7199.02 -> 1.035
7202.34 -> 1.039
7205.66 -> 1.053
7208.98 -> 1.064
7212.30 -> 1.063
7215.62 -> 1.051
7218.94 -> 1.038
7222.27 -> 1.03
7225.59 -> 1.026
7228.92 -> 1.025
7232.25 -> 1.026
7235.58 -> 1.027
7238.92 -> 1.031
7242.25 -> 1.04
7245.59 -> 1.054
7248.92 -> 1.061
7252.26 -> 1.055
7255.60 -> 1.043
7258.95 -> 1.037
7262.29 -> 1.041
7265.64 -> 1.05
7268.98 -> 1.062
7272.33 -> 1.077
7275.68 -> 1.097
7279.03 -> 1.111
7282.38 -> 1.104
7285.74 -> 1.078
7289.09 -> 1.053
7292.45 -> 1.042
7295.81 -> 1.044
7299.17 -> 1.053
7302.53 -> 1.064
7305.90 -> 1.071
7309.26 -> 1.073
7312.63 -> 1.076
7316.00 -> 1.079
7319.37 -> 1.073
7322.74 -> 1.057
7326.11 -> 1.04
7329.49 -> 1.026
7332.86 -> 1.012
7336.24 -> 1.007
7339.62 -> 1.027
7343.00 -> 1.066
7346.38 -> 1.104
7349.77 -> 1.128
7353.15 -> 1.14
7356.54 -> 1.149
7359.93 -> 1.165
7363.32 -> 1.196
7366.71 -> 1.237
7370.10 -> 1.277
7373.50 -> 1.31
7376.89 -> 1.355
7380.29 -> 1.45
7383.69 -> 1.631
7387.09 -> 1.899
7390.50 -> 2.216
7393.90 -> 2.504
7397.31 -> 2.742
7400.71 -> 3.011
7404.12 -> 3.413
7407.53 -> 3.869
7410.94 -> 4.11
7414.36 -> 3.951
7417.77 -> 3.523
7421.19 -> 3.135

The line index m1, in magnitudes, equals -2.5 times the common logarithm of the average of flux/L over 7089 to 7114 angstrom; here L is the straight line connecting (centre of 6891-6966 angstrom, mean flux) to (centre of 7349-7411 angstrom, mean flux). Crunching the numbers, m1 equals 0.29 mag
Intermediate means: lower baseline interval 1.03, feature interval 1.06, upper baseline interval 1.95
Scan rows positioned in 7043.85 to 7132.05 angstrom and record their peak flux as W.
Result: 1.167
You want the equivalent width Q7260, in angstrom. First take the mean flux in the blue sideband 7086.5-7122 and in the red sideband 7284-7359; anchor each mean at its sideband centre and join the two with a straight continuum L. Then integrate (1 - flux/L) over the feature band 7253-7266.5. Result 0.4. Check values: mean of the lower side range 1.08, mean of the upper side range 1.07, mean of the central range 1.04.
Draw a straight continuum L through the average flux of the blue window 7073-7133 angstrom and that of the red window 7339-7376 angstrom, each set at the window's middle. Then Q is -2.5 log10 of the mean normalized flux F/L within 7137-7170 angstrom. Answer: 0.06 mag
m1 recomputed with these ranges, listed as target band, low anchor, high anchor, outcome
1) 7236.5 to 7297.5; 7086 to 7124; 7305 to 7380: 0.054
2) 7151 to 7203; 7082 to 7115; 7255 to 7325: 0.019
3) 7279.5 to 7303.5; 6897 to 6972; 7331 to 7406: 0.370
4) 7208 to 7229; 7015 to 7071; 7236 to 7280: 0.003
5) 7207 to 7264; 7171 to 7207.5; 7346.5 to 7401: 0.138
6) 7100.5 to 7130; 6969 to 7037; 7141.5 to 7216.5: -0.087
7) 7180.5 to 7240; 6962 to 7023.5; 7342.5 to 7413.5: 0.413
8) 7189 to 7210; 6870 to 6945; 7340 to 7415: 0.463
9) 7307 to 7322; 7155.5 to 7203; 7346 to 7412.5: 0.474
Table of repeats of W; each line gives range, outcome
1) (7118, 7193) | 1.149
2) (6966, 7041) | 1.014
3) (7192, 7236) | 1.064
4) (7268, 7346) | 1.111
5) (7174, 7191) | 1.074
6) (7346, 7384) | 1.631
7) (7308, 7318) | 1.079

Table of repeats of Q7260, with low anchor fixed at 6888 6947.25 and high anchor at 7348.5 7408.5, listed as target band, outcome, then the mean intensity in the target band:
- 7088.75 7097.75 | 2.14 angstrom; 1.03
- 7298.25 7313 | 5.63 angstrom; 1.07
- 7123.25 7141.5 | 4.69 angstrom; 1.05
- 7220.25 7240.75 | 7.27 angstrom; 1.03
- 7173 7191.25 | 5.51 angstrom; 1.05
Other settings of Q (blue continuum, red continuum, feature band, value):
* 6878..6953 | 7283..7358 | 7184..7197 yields 0.00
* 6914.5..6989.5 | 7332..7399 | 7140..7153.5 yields 0.17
